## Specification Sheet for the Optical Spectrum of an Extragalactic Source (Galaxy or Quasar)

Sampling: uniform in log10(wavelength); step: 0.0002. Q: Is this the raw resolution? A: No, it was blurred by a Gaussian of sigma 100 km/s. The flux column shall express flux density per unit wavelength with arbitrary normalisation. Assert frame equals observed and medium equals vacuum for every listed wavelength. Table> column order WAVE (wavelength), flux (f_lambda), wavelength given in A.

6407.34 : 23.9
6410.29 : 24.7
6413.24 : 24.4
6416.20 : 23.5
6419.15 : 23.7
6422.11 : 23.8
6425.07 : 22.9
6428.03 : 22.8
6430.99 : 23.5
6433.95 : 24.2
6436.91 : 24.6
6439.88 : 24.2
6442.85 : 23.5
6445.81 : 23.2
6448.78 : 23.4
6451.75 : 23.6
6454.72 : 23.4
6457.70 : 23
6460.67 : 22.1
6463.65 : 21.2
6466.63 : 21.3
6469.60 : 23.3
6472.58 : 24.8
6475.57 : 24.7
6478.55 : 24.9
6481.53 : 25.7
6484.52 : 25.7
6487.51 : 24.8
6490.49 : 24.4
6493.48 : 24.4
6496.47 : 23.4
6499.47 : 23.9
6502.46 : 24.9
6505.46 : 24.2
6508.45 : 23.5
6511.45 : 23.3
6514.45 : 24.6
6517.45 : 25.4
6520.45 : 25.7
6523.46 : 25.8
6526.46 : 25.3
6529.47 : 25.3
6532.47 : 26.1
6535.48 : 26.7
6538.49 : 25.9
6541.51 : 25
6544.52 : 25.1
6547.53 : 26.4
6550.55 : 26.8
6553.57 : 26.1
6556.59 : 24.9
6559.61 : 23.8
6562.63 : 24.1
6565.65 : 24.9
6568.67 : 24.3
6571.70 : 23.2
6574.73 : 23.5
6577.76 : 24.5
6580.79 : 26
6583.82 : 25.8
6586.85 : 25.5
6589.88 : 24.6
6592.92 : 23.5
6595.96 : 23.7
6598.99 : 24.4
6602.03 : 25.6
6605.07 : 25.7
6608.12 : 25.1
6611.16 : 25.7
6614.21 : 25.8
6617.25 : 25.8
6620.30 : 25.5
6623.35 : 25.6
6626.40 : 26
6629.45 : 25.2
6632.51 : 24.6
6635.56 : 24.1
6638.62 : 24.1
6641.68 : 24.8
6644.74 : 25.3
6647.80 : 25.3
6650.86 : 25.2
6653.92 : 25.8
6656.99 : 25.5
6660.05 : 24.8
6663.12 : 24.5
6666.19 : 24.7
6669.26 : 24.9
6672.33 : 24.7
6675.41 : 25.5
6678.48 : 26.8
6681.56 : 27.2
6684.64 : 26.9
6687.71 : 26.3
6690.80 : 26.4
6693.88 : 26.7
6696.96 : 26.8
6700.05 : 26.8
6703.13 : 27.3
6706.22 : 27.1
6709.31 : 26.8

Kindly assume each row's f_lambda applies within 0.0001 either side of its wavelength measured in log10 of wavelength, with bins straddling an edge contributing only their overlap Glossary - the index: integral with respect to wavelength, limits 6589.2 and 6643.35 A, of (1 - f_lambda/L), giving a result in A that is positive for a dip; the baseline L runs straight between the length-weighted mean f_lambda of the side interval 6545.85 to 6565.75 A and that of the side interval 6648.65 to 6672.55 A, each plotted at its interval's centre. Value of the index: 0.3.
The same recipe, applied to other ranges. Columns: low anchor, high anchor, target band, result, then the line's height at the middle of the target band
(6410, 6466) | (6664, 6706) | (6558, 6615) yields 0.89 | 25.1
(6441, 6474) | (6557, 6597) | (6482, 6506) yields -1.12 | 23.4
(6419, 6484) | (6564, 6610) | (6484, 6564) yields -2.79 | 24.2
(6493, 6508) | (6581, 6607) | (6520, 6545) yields -1.33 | 24.4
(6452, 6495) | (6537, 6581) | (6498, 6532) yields -0.55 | 24.4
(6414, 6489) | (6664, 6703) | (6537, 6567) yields -0.67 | 24.8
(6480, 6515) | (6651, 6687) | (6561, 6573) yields 0.36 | 24.9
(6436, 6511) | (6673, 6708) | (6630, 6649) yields 0.93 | 26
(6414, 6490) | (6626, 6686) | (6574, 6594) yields -0.11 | 24.7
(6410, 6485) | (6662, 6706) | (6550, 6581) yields 0.35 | 24.9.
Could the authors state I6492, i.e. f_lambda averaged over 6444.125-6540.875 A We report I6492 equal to 24.3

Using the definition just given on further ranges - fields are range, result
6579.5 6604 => 24.9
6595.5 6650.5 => 25.2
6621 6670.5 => 25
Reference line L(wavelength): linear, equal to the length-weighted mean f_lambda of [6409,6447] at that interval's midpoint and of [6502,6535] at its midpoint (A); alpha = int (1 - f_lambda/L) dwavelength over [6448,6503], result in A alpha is 1.3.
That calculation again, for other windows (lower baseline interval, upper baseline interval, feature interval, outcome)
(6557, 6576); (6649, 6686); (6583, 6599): -0.1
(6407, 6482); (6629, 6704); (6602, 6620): -0.4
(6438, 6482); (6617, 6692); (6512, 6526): -0.7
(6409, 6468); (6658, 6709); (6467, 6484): -0.5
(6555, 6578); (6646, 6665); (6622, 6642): 0.0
